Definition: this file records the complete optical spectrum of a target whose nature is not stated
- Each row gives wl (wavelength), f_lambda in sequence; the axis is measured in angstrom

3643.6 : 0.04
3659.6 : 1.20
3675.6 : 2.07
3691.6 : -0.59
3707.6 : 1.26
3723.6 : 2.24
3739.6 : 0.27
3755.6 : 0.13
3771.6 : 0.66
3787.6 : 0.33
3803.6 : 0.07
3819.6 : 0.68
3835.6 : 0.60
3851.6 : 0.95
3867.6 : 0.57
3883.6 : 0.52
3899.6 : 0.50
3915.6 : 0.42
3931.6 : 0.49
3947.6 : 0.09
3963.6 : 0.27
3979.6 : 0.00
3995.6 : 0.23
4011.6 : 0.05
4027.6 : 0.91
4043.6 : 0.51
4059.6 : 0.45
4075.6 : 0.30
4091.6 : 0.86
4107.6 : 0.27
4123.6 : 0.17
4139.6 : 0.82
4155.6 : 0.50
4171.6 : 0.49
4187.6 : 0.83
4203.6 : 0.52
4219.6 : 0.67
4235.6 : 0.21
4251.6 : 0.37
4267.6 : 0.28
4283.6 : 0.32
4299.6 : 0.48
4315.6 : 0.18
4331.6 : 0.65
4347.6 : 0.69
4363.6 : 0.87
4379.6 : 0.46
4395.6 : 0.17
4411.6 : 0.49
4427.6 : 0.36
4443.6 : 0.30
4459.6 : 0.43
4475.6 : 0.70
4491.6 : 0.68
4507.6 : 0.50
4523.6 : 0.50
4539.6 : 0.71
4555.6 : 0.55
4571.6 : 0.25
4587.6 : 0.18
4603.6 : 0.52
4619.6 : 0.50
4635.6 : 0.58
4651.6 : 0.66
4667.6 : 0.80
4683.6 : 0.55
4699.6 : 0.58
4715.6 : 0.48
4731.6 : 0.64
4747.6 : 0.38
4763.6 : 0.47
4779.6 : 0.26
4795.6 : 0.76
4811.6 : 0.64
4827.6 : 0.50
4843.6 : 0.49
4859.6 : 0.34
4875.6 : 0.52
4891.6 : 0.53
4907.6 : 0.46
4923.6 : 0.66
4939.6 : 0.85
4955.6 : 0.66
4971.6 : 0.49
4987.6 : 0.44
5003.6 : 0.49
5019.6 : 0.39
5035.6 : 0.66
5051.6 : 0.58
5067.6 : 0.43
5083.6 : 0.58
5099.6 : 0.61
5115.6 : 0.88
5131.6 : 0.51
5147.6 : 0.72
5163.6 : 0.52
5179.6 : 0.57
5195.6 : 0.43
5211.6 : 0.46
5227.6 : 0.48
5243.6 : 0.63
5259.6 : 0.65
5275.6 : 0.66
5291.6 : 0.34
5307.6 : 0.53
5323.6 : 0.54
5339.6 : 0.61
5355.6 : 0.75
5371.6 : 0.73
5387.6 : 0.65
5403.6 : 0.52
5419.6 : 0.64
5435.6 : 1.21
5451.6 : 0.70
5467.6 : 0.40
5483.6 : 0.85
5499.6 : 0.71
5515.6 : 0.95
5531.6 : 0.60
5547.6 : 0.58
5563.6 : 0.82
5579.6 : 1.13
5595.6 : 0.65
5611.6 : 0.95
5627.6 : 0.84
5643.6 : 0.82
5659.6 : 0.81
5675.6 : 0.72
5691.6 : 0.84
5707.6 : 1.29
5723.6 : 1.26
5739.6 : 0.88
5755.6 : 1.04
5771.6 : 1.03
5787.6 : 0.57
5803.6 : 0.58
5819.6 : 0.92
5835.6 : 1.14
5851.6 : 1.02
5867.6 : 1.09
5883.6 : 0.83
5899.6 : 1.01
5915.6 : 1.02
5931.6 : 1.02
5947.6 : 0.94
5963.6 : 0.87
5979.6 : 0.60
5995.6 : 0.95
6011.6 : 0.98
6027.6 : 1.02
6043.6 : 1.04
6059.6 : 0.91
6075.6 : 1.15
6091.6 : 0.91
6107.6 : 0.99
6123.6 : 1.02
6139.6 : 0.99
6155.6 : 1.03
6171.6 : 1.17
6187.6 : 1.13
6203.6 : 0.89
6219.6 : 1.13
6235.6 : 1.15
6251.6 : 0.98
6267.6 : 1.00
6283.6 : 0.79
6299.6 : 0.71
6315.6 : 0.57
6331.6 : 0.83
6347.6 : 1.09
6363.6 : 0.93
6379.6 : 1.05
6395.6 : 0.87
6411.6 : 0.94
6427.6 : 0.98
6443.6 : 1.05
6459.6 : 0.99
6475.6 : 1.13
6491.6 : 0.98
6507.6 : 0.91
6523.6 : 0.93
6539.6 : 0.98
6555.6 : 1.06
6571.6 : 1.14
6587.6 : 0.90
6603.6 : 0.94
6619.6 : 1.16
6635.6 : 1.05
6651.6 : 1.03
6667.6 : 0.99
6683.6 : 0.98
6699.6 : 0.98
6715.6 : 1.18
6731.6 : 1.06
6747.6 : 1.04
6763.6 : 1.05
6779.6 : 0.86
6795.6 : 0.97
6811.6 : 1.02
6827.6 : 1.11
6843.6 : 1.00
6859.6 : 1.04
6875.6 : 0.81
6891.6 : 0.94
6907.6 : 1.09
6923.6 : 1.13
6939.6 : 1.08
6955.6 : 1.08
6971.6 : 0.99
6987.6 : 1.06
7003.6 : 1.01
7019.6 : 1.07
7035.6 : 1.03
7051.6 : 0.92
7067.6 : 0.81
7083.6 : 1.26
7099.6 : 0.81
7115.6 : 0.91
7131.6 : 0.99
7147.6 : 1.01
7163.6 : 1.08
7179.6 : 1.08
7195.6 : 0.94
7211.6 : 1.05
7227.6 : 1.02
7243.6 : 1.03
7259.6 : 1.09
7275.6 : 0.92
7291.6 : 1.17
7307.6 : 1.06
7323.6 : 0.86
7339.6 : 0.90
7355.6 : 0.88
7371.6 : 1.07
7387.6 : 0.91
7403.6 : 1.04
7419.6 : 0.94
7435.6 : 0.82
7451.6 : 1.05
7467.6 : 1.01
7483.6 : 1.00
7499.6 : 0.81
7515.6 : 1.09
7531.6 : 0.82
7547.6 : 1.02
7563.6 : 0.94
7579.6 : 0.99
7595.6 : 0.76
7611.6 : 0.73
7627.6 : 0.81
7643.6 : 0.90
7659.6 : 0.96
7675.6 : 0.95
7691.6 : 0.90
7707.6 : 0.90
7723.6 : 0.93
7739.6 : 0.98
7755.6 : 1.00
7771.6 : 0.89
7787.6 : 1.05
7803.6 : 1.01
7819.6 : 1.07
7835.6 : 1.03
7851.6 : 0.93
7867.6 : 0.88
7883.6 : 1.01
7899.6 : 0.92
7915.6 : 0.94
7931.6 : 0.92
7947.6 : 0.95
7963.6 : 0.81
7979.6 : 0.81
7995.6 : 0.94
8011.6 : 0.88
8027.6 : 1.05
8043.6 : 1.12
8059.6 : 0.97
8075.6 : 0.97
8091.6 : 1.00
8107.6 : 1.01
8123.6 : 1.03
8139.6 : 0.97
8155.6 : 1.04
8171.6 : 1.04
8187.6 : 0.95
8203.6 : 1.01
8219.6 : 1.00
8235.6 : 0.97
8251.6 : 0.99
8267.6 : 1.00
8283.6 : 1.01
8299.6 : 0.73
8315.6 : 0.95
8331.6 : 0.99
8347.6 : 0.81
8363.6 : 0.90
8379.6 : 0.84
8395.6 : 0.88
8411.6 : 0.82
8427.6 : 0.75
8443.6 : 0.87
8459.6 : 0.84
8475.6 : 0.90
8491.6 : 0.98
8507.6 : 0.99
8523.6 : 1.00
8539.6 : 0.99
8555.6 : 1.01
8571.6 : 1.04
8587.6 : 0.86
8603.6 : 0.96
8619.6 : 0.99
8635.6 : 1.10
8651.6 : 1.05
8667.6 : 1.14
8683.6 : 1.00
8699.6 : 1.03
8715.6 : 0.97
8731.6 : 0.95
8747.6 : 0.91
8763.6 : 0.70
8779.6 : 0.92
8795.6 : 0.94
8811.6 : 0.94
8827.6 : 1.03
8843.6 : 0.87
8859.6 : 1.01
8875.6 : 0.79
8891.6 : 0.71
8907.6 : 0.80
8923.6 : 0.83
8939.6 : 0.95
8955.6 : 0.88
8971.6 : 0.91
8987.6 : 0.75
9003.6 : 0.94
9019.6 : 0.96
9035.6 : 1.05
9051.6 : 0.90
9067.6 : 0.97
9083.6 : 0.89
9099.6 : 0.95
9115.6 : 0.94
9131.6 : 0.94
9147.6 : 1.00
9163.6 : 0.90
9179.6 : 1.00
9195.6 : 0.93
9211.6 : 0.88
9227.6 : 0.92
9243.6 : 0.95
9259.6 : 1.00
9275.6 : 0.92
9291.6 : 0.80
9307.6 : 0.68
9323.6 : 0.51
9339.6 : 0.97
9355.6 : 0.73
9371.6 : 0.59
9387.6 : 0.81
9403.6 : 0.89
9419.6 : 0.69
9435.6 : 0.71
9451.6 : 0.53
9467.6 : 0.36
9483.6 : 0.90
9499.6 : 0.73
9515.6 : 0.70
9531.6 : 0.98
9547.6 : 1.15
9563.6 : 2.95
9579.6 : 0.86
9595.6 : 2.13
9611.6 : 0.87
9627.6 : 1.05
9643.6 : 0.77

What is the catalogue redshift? 0.457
